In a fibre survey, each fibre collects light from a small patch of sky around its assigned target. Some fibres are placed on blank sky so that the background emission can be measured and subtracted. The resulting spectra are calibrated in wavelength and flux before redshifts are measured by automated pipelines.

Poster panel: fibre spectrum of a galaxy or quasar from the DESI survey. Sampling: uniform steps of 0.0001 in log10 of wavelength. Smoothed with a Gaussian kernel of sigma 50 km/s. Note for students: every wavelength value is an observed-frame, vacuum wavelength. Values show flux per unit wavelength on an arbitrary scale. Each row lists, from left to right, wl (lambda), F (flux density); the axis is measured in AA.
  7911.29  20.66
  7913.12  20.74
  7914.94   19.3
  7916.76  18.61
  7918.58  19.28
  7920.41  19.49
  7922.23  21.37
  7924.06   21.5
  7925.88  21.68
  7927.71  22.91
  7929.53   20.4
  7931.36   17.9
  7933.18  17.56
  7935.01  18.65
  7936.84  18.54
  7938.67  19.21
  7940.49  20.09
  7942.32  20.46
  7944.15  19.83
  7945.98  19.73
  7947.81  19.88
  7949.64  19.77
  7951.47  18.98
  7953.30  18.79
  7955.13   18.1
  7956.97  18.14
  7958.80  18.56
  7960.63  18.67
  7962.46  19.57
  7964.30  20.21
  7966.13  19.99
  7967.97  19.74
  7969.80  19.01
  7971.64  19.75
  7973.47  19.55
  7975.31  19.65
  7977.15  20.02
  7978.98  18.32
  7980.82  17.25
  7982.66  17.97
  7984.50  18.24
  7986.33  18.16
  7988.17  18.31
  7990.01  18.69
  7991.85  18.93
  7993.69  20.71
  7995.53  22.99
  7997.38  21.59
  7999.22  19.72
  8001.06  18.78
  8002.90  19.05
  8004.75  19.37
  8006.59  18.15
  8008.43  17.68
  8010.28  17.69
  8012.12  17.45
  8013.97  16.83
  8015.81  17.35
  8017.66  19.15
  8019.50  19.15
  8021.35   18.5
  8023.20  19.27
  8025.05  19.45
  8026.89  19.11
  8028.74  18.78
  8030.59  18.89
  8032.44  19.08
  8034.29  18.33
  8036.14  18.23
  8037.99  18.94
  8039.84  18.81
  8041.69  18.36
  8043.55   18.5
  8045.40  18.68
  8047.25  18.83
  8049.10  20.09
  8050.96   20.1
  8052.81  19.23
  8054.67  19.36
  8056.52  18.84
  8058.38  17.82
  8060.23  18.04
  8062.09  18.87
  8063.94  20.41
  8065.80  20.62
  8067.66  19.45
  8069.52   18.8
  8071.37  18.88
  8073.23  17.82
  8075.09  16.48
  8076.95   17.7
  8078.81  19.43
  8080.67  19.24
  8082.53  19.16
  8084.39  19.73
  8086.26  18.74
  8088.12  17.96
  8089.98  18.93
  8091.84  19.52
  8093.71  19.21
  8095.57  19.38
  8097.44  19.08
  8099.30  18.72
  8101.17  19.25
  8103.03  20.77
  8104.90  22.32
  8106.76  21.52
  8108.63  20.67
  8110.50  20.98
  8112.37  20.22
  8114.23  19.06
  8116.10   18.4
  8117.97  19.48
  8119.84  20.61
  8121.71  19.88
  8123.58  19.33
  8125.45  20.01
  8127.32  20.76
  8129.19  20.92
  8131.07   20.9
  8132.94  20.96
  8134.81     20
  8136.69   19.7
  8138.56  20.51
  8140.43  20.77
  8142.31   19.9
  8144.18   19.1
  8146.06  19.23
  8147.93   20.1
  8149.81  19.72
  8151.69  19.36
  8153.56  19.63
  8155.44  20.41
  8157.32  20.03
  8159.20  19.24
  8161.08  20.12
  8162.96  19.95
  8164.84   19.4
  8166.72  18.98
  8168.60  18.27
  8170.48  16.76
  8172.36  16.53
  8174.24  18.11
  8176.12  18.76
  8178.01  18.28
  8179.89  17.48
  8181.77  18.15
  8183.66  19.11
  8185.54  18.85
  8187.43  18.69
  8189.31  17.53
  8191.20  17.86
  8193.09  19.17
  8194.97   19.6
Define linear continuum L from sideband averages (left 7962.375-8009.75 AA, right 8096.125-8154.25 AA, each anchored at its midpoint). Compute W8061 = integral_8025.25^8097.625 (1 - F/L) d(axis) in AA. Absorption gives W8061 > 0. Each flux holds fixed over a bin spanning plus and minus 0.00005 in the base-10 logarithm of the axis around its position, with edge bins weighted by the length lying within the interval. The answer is 2.9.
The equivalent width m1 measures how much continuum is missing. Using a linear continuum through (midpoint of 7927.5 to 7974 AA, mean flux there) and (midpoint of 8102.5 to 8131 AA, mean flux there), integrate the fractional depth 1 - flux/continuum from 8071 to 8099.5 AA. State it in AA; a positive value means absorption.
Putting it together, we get 2.0 AA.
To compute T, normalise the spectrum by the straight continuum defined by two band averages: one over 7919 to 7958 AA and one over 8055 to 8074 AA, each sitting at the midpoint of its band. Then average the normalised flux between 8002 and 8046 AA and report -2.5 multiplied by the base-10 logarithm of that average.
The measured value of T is 0.04 mag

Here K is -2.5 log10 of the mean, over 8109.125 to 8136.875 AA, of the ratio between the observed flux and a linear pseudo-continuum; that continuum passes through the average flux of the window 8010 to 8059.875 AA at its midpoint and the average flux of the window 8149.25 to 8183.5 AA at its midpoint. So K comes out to -0.07 mag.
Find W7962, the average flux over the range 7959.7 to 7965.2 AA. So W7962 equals 19.5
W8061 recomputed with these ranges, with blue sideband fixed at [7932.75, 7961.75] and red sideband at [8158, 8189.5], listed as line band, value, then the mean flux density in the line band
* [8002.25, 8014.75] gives 0.60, 18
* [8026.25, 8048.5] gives 0.16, 18.7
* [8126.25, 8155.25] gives -2.35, 20.1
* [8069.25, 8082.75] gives 0.28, 18.4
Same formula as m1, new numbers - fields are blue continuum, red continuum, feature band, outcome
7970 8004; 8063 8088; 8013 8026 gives 0.4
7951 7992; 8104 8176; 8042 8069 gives 0.2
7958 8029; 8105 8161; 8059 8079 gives 0.9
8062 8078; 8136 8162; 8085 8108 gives -0.6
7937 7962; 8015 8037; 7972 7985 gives 0.2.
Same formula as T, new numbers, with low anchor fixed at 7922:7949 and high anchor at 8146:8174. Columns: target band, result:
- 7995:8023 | 0.05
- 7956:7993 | 0.05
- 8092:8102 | 0.01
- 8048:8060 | 0.02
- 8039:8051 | 0.03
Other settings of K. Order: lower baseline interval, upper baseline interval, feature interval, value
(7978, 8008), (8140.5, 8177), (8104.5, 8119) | -0.061 mag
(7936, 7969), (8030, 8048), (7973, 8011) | -0.003 mag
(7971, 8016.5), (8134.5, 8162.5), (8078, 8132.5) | -0.012 mag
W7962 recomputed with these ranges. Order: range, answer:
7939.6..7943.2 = 20.3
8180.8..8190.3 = 18.5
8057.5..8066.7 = 19.2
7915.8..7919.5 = 18.9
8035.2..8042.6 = 18.6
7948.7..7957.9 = 18.8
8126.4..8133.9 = 20.9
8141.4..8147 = 19.4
